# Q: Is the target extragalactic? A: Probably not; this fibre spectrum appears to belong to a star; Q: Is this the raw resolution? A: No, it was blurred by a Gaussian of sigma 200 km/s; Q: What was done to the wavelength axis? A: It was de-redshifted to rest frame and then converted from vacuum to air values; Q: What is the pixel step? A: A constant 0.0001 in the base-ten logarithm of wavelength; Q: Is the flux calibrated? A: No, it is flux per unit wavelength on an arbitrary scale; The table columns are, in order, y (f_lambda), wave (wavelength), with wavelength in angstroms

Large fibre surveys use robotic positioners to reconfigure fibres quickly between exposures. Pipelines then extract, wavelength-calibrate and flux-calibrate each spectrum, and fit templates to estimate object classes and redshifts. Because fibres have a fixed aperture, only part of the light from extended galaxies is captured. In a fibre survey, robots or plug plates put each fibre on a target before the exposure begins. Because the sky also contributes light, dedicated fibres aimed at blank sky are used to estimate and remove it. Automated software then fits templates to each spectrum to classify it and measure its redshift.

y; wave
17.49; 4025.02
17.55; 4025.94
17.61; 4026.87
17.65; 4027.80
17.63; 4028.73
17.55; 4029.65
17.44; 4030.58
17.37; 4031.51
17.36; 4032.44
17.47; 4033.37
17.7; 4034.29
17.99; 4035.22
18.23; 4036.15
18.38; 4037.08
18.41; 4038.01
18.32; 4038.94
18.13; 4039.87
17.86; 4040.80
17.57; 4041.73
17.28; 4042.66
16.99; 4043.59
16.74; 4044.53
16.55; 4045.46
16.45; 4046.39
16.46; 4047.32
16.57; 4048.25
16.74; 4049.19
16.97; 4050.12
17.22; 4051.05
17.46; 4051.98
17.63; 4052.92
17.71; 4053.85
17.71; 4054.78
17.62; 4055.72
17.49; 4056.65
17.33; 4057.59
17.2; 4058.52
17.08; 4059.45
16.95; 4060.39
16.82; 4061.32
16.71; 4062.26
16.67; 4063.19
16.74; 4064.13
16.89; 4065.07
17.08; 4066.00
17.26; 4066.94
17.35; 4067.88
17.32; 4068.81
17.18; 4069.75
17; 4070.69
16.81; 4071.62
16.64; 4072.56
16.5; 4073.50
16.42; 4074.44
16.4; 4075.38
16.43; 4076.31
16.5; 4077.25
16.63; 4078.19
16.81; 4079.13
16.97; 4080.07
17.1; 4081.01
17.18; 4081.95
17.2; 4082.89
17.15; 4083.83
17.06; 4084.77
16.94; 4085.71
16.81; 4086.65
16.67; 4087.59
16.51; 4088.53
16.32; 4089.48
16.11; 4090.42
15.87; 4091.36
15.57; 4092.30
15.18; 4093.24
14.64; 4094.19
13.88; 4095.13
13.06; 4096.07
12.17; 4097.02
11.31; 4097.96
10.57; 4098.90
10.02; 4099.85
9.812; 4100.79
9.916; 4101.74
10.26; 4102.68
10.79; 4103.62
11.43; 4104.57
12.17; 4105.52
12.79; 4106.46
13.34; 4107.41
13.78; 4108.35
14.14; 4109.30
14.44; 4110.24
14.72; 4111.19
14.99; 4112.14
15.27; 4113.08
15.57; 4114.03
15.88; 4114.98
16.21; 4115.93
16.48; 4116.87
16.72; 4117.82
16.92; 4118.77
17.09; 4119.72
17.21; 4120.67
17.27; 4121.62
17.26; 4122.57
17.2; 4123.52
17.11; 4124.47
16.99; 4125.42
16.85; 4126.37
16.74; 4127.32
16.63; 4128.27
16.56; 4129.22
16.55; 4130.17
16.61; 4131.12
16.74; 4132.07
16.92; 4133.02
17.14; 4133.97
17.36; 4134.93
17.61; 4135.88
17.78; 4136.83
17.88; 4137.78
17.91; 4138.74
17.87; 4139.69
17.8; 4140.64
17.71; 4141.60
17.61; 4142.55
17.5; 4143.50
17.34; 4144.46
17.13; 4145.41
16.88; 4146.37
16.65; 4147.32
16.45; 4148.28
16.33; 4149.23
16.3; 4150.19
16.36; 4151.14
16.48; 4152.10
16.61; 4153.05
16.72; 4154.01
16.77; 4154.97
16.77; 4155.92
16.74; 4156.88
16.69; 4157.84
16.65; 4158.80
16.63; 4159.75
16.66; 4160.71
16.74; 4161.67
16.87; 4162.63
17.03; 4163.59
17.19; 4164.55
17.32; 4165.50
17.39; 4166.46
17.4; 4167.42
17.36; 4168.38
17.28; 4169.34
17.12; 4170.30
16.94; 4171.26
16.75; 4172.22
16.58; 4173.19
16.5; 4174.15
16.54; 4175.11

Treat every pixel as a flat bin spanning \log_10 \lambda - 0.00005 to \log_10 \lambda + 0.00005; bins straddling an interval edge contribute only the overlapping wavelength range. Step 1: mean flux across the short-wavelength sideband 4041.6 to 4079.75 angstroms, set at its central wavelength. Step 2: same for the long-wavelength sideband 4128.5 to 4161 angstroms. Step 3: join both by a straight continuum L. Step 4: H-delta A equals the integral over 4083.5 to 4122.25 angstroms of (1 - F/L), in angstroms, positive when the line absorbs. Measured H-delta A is 5.7 angstroms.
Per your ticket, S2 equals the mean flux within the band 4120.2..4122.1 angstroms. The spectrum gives 17.2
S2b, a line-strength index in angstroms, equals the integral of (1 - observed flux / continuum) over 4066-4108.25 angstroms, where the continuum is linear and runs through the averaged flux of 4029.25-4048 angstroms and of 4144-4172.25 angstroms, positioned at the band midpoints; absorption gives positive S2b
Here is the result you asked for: 5.49 angstroms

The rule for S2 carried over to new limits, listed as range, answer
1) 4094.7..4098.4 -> 12.6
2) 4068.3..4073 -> 17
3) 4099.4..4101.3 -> 9.91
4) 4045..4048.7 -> 16.5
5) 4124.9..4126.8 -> 16.9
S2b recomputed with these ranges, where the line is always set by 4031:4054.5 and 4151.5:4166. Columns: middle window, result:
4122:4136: 0.0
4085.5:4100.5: 2.4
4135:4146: -0.5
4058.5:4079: 0.5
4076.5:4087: 0.2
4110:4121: 0.7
